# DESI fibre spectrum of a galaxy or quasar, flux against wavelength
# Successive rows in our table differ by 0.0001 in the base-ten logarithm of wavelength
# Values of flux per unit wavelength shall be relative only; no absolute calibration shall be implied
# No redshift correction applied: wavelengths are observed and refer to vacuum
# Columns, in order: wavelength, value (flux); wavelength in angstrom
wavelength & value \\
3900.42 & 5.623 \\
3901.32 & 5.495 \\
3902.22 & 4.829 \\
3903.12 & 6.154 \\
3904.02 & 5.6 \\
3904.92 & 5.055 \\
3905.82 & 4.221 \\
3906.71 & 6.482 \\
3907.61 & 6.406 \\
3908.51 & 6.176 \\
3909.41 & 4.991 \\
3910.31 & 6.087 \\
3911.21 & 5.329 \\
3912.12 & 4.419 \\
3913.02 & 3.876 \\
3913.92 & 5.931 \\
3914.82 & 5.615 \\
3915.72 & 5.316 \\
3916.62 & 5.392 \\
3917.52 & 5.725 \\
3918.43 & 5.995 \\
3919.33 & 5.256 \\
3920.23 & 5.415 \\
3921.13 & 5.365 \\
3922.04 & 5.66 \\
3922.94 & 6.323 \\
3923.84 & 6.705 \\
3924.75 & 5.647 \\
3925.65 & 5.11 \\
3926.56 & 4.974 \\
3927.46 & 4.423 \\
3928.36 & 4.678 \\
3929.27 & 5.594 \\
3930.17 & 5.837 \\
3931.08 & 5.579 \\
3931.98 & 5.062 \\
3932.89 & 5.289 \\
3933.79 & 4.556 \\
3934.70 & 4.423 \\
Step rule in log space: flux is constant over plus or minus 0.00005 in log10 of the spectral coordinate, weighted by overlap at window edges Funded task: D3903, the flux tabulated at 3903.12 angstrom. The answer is 6.154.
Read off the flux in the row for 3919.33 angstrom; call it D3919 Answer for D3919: 5.256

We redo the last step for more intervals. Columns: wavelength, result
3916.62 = 5.392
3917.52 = 5.725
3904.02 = 5.6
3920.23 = 5.415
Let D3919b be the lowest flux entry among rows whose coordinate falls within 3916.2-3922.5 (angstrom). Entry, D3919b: 5.256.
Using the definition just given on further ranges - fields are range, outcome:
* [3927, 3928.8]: 4.423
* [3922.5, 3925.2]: 5.647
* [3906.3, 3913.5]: 3.876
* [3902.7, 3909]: 4.221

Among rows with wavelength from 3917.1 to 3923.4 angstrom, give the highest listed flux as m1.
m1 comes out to 6.323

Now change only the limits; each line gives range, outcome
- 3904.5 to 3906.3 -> 5.055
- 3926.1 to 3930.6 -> 5.837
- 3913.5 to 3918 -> 5.931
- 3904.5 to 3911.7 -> 6.482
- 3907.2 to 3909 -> 6.406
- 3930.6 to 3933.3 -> 5.579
